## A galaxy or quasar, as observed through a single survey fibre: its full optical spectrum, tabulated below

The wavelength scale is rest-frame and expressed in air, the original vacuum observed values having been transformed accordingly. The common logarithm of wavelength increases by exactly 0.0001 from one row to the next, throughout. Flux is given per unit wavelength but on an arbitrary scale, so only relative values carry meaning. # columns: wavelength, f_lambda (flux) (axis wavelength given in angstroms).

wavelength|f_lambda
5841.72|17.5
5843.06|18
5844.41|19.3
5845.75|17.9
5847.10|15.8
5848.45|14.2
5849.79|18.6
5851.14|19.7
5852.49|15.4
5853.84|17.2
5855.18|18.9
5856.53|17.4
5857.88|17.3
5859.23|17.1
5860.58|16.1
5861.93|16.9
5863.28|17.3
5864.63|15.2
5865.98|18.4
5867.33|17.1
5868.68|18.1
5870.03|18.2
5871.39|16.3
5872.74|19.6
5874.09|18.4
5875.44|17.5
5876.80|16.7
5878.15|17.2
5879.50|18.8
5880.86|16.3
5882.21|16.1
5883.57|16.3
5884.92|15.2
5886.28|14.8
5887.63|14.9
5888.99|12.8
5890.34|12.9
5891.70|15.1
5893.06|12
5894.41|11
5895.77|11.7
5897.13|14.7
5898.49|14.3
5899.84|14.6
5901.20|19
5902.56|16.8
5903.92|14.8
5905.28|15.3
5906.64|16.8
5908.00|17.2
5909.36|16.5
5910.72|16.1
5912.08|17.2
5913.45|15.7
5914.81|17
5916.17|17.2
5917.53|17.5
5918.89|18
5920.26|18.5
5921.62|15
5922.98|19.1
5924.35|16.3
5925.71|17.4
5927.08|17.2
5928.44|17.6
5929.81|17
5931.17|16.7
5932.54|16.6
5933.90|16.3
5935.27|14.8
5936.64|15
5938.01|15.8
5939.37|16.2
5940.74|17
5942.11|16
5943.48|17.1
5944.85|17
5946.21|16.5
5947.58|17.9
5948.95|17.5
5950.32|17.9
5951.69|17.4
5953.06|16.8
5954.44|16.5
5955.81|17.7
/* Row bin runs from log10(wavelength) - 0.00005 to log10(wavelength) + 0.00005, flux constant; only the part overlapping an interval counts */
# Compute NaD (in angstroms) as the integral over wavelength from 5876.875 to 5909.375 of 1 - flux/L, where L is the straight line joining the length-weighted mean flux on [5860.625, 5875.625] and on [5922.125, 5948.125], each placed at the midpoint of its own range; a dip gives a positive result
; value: 3.7 angstroms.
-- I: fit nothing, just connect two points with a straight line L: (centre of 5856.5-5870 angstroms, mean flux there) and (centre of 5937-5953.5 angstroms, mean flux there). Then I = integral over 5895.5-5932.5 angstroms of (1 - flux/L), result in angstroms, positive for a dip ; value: 1.0 angstroms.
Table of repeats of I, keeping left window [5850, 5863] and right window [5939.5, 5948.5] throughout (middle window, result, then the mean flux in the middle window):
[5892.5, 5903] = 1.8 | 14.2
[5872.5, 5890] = 0.9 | 16.4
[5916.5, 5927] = -0.2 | 17.4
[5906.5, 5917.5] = 0.2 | 16.8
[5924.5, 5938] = 0.4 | 16.5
